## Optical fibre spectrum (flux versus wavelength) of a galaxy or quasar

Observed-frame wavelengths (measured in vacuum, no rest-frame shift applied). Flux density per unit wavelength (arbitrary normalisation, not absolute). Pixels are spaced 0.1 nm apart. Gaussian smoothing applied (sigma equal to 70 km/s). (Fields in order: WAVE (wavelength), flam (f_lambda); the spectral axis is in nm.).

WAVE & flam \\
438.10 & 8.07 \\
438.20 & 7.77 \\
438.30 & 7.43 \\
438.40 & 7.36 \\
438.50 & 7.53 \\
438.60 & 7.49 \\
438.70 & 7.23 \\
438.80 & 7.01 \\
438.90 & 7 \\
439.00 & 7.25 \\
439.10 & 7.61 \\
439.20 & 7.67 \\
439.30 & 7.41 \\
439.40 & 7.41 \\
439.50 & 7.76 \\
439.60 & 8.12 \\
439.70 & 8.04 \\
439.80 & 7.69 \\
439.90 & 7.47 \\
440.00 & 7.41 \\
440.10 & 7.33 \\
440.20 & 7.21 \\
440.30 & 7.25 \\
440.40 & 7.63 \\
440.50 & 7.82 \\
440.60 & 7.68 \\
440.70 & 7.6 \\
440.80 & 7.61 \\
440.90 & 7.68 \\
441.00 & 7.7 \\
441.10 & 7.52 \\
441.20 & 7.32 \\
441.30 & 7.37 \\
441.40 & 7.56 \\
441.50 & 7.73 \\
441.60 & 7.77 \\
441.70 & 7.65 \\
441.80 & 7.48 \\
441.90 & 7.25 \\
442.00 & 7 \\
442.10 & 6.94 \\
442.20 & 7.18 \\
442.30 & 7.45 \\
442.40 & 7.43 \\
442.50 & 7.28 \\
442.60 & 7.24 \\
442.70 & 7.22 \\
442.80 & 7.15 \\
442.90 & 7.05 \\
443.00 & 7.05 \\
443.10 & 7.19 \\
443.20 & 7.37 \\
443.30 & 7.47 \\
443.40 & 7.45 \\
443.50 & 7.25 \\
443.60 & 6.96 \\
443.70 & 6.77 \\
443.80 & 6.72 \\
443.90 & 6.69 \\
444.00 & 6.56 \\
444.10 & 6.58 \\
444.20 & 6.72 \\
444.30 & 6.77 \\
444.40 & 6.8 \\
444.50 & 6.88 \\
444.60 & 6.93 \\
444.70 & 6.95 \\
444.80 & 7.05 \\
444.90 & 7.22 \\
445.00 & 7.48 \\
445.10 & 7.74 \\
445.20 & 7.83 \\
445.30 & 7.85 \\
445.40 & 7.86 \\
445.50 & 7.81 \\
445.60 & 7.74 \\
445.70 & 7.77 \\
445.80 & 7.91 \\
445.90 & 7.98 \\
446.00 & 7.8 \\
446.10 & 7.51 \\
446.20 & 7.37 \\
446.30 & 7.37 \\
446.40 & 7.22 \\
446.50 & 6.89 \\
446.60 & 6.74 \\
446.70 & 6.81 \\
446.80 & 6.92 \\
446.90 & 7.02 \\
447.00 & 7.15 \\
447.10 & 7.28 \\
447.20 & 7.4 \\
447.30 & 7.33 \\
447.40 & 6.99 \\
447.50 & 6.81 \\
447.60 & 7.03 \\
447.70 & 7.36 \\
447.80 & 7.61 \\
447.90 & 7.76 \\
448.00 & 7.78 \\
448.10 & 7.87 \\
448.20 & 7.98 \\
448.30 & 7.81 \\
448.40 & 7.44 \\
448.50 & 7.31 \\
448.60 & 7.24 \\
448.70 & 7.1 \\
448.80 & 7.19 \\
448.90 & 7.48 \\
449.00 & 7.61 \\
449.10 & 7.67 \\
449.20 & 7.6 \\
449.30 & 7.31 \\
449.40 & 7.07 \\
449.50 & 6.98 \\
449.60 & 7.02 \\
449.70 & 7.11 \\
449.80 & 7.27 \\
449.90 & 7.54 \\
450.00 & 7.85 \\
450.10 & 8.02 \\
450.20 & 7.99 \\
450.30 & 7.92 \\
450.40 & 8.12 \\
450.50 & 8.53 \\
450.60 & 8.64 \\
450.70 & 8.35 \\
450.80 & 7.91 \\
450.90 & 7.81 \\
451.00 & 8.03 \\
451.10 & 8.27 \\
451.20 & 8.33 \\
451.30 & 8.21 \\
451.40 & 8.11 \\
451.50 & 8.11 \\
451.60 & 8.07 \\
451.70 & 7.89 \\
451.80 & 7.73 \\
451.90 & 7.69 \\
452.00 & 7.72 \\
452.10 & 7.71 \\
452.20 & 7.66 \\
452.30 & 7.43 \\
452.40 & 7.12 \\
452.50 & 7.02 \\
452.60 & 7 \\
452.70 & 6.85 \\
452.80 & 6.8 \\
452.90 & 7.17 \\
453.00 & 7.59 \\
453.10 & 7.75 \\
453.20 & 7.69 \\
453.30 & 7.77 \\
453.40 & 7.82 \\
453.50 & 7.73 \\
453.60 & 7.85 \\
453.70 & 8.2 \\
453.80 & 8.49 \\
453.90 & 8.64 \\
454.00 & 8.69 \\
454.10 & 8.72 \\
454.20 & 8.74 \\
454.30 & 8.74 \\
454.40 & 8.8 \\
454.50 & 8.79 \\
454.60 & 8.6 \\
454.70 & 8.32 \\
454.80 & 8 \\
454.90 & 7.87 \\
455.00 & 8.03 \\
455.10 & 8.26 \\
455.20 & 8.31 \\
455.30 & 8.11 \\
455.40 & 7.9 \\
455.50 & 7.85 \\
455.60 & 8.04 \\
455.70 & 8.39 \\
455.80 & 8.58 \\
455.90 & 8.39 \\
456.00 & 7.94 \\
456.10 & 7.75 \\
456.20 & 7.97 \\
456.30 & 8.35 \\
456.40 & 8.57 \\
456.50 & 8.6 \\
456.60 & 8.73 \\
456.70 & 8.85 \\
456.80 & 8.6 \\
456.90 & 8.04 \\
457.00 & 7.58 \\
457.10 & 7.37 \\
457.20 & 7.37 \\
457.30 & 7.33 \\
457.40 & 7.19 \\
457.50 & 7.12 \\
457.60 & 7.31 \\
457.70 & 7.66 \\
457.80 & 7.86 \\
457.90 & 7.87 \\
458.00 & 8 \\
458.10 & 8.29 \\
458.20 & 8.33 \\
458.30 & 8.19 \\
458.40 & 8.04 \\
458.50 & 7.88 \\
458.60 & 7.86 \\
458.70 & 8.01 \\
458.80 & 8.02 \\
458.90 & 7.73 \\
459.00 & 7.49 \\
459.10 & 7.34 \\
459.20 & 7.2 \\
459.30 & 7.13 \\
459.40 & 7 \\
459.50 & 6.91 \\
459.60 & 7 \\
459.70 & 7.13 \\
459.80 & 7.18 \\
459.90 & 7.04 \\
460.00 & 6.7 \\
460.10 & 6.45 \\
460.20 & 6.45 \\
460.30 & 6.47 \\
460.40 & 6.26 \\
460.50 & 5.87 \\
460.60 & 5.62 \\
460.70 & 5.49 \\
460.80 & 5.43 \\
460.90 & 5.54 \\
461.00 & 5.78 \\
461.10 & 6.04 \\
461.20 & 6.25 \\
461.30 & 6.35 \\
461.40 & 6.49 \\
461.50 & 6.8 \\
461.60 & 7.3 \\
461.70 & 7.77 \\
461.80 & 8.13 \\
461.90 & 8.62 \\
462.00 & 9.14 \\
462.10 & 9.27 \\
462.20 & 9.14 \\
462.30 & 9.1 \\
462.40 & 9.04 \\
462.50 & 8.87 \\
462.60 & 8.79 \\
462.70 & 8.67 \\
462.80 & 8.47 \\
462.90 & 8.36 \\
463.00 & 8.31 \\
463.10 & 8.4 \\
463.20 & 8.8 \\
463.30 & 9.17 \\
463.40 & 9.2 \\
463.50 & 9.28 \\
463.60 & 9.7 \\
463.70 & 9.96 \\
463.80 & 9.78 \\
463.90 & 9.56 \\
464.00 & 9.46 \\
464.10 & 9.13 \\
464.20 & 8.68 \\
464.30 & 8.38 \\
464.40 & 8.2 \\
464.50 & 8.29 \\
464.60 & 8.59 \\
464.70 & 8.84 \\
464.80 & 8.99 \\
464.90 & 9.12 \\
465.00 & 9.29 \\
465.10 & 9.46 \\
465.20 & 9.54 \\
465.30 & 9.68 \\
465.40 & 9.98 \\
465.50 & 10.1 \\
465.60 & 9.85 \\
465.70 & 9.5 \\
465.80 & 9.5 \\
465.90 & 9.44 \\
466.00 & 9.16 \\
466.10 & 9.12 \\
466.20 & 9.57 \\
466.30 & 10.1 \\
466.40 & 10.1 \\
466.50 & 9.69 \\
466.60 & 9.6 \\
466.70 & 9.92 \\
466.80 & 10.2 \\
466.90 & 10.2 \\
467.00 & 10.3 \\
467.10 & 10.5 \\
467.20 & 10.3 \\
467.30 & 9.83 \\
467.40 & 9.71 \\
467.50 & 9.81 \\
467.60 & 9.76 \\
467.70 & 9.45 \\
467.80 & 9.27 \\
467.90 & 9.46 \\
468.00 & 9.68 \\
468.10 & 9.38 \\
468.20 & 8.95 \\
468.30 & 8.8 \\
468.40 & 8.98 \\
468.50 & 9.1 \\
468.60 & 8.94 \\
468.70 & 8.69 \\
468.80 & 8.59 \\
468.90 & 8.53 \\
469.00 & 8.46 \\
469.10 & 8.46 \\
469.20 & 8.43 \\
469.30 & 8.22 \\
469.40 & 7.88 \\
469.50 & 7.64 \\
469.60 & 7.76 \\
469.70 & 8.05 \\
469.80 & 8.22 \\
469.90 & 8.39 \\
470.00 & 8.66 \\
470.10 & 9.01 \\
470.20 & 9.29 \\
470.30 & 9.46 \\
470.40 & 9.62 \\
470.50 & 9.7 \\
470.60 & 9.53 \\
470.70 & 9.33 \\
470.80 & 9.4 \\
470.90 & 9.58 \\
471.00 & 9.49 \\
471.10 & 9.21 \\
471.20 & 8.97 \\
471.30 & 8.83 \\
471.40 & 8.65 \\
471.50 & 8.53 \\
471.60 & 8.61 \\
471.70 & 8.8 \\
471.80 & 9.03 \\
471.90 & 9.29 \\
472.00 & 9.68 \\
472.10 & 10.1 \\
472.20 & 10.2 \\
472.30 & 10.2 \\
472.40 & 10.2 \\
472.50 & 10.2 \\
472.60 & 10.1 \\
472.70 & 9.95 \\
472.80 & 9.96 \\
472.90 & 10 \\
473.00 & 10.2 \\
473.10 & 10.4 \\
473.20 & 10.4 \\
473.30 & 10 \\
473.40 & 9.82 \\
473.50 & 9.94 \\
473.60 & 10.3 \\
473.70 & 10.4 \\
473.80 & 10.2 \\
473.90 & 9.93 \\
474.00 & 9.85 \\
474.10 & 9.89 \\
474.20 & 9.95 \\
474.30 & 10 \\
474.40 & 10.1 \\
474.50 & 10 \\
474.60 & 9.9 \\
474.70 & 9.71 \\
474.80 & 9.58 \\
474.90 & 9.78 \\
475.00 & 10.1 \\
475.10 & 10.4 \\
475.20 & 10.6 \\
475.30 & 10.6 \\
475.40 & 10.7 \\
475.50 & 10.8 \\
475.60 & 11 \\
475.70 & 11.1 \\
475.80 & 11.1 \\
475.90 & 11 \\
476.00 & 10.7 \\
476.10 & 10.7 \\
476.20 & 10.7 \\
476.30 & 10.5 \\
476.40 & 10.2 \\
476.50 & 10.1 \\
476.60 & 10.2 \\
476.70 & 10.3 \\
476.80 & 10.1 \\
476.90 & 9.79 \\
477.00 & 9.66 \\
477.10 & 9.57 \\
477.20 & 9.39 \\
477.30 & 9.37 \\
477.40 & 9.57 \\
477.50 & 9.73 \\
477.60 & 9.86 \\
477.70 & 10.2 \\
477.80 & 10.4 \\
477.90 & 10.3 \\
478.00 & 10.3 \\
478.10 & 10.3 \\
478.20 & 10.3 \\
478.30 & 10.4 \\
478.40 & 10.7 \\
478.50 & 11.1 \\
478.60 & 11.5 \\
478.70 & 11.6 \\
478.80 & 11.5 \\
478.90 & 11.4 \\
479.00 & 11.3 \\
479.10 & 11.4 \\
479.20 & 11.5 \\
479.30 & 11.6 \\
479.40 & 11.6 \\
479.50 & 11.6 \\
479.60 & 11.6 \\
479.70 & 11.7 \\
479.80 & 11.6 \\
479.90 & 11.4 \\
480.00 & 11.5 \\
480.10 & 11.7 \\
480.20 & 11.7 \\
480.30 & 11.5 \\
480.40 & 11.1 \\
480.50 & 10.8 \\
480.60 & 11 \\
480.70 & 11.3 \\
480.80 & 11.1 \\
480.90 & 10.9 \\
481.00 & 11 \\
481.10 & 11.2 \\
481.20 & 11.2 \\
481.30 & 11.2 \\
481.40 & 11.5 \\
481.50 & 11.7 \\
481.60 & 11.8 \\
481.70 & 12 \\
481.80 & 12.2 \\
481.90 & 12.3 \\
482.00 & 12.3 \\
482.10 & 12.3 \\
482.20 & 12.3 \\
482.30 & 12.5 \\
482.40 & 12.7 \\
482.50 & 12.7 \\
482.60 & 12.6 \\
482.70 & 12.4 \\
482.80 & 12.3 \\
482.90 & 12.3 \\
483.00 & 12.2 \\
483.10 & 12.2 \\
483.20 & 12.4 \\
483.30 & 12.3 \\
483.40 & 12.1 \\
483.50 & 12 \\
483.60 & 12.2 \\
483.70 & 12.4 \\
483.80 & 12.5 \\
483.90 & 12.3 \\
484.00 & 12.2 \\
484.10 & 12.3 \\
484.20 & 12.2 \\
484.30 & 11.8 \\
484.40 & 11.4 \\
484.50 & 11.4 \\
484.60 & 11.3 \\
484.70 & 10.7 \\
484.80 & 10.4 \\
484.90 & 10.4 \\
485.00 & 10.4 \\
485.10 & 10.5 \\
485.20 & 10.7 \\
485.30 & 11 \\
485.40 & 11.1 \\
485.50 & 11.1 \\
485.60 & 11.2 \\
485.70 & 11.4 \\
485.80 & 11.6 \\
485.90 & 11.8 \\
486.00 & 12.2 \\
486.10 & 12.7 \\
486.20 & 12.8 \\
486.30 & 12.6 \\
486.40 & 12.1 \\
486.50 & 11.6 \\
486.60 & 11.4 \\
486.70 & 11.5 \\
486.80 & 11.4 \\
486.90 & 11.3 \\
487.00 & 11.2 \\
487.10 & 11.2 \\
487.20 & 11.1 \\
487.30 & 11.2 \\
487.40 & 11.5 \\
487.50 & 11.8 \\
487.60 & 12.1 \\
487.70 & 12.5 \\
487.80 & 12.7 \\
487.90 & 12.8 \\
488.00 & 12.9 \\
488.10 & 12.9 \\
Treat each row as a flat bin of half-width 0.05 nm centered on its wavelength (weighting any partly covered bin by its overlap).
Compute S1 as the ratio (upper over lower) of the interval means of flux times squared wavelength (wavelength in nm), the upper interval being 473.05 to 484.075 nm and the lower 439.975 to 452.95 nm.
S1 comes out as 1.70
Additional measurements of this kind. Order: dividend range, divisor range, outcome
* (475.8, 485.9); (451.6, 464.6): 1.58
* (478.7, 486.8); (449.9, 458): 1.66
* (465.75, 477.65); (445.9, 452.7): 1.41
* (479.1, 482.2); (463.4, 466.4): 1.32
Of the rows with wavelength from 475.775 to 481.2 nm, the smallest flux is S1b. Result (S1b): 9.37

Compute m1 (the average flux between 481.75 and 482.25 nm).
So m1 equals 12.3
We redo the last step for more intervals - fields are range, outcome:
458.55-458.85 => 7.96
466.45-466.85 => 9.85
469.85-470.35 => 8.96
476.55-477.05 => 10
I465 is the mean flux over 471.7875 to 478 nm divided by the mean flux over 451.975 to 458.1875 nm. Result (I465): 1.27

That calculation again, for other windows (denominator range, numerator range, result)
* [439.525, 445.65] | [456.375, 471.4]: 1.15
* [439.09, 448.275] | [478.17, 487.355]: 1.58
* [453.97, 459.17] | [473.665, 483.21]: 1.36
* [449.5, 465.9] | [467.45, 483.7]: 1.29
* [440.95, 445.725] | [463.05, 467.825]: 1.30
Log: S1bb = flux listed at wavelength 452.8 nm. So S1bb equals 6.8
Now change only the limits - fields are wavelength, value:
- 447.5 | 6.81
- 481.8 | 12.2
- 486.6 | 11.4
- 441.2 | 7.32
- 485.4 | 11.1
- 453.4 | 7.82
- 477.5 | 9.73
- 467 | 10.3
